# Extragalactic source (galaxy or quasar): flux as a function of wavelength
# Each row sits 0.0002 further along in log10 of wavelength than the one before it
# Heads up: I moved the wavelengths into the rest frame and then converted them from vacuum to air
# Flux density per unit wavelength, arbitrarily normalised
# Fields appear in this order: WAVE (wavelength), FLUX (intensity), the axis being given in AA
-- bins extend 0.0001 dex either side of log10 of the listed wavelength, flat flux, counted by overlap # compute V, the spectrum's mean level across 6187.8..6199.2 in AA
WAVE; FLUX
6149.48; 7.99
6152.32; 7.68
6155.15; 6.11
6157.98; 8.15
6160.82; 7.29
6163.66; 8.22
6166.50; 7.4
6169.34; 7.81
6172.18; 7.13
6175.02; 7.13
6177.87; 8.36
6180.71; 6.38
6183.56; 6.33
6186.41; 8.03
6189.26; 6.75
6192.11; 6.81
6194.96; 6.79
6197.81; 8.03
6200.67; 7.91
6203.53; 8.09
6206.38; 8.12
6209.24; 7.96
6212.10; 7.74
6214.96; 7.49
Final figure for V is 7.1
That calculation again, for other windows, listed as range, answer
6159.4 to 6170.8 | 7.68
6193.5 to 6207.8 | 7.79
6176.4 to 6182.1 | 7.37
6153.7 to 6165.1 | 7.45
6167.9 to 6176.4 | 7.36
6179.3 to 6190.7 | 6.87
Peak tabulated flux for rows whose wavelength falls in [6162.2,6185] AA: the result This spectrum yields 8.36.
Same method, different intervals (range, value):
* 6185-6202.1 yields 8.03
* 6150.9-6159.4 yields 8.15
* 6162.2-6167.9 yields 8.22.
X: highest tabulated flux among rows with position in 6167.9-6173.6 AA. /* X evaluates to 7.81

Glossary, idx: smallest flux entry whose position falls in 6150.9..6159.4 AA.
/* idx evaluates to 6.11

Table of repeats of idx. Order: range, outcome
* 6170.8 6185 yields 6.33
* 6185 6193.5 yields 6.75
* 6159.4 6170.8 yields 7.29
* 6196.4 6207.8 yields 7.91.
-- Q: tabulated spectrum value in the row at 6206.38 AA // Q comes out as 8.12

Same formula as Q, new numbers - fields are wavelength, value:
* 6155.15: 6.11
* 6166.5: 7.4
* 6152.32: 7.68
